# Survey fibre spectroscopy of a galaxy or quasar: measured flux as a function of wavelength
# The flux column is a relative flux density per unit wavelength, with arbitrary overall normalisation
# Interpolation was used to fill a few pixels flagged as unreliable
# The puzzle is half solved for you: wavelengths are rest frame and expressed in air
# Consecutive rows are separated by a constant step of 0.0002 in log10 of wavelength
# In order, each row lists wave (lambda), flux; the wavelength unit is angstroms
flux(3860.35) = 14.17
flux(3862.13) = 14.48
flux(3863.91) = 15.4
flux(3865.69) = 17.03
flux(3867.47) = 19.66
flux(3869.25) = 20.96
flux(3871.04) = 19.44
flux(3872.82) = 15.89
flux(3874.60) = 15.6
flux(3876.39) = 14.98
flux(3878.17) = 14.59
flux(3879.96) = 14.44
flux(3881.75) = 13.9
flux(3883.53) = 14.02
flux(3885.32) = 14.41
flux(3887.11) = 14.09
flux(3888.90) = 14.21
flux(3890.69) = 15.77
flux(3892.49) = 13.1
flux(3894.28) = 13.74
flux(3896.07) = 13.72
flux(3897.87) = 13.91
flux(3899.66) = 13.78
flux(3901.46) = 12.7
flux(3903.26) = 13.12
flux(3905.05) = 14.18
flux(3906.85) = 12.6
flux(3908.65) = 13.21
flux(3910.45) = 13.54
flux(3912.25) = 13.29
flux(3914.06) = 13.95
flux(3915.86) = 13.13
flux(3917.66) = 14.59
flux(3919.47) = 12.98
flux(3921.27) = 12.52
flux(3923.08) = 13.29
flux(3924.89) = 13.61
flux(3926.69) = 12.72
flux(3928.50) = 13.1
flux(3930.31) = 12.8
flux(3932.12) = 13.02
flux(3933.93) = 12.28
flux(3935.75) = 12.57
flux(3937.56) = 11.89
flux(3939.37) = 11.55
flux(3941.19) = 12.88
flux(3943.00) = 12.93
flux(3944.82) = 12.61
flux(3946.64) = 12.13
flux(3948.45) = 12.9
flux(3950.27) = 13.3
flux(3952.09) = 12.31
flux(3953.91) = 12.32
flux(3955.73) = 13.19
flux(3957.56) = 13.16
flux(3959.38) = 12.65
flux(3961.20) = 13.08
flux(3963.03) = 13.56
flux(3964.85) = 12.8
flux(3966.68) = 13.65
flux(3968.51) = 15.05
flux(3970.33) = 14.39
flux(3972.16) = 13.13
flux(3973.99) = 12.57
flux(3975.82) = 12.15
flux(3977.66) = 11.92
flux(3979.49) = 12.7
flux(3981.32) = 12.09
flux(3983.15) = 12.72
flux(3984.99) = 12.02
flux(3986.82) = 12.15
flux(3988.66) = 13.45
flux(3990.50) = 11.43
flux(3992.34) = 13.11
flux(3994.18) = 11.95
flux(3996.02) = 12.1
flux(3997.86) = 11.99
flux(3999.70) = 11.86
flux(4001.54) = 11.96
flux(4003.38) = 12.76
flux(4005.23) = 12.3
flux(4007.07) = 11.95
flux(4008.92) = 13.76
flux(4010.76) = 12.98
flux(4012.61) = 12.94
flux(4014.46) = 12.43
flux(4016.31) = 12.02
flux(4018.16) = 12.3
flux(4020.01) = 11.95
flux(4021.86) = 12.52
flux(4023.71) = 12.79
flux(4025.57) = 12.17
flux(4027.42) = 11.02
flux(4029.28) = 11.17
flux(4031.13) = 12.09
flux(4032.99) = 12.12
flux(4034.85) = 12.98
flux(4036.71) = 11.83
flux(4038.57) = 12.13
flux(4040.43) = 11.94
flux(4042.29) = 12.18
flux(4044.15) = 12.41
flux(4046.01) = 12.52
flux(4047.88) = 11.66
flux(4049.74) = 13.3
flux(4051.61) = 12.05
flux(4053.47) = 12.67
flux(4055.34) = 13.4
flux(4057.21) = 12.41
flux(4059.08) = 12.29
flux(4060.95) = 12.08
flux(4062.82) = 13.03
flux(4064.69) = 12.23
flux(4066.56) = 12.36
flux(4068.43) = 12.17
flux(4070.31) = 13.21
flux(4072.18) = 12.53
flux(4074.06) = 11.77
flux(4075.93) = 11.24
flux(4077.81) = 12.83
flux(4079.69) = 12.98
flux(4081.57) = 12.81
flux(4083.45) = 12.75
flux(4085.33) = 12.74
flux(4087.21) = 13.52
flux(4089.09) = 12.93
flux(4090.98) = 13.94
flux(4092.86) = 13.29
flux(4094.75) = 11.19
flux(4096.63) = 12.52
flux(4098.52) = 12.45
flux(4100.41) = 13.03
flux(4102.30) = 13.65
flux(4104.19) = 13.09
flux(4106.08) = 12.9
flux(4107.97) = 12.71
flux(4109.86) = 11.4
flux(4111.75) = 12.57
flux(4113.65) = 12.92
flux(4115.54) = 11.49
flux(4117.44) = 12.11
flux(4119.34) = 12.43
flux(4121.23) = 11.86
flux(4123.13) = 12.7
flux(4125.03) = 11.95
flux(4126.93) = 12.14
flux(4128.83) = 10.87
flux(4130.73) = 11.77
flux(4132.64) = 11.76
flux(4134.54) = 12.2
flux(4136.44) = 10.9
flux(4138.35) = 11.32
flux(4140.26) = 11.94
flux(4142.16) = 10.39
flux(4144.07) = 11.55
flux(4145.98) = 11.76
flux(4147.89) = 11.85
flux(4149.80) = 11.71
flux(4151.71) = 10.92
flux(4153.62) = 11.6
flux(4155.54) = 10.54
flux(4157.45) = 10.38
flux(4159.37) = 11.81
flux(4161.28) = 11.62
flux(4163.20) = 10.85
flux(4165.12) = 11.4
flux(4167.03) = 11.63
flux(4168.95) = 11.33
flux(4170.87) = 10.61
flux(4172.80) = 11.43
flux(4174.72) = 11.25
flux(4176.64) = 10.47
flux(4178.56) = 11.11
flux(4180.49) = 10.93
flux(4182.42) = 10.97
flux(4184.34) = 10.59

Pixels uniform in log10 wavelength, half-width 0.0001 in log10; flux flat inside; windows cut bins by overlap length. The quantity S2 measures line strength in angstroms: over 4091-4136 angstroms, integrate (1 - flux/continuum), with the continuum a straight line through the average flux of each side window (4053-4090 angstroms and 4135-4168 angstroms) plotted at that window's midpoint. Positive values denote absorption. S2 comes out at -1.5 angstroms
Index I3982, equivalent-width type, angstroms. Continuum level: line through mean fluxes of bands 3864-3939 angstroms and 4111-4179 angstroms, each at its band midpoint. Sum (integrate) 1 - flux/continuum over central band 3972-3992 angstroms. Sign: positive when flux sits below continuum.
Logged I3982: 1.4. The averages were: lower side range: 14.2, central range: 12.4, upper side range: 11.5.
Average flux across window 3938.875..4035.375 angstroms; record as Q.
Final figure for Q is 12.6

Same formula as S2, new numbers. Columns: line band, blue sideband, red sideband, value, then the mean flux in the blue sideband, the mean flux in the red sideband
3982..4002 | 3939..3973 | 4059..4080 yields 0.9 angstroms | 13.1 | 12.4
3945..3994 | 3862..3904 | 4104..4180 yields 4.0 angstroms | 15.1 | 11.6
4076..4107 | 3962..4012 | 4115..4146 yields -2.3 angstroms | 12.7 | 11.7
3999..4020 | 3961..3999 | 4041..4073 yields 0.3 angstroms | 12.7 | 12.5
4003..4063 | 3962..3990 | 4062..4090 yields 1.8 angstroms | 12.9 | 12.6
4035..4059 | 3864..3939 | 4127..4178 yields 0.2 angstroms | 14.2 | 11.3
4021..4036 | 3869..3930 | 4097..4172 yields 0.9 angstroms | 14.1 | 11.8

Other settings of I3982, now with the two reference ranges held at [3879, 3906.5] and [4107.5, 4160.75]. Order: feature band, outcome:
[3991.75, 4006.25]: 0.8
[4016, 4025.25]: 0.3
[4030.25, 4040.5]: 0.3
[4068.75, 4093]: -1.2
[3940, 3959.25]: 0.9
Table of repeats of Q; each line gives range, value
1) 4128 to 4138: 11.5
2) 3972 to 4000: 12.3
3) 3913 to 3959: 12.9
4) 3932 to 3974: 12.9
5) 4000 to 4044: 12.3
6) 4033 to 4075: 12.4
